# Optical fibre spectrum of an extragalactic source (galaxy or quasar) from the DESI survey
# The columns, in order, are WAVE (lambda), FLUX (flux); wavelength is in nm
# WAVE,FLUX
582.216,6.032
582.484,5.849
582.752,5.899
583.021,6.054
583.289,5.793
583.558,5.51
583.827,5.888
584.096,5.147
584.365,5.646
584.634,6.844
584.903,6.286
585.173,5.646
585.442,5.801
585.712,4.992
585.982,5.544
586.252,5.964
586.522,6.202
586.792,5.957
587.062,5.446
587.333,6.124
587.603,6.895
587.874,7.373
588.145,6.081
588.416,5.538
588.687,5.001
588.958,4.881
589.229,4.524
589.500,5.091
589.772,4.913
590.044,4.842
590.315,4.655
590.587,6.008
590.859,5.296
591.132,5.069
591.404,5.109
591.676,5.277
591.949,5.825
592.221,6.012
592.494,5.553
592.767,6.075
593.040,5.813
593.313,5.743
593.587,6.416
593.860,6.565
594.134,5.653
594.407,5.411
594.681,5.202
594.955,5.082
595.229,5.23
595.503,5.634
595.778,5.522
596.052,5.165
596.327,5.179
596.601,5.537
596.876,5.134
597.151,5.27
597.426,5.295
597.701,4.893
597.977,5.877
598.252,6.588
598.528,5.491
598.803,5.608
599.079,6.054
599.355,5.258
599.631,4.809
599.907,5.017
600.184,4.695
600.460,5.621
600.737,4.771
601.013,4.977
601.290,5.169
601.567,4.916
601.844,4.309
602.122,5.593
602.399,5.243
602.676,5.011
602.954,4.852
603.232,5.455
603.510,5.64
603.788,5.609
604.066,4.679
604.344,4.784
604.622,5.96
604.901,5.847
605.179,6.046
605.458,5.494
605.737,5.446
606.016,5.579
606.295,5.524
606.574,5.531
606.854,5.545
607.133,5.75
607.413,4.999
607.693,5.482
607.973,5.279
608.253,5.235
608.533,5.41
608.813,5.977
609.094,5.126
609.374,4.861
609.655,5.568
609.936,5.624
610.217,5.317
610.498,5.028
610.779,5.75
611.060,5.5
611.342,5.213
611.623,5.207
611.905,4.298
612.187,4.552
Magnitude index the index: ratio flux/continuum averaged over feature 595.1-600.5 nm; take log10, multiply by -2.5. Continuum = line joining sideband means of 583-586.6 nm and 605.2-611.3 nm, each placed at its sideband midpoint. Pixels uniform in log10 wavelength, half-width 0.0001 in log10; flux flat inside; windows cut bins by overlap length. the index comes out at 0.04 mag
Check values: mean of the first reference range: 5.79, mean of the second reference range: 5.44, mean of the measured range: 5.39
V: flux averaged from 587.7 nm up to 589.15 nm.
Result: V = 5.75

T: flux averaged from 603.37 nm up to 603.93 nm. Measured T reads 5.62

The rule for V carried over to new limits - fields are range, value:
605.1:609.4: 5.46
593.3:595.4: 5.66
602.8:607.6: 5.45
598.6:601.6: 5.19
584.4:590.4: 5.67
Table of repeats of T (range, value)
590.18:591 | 5.31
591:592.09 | 5.33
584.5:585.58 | 6.14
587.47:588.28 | 6.78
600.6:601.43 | 4.98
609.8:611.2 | 5.45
